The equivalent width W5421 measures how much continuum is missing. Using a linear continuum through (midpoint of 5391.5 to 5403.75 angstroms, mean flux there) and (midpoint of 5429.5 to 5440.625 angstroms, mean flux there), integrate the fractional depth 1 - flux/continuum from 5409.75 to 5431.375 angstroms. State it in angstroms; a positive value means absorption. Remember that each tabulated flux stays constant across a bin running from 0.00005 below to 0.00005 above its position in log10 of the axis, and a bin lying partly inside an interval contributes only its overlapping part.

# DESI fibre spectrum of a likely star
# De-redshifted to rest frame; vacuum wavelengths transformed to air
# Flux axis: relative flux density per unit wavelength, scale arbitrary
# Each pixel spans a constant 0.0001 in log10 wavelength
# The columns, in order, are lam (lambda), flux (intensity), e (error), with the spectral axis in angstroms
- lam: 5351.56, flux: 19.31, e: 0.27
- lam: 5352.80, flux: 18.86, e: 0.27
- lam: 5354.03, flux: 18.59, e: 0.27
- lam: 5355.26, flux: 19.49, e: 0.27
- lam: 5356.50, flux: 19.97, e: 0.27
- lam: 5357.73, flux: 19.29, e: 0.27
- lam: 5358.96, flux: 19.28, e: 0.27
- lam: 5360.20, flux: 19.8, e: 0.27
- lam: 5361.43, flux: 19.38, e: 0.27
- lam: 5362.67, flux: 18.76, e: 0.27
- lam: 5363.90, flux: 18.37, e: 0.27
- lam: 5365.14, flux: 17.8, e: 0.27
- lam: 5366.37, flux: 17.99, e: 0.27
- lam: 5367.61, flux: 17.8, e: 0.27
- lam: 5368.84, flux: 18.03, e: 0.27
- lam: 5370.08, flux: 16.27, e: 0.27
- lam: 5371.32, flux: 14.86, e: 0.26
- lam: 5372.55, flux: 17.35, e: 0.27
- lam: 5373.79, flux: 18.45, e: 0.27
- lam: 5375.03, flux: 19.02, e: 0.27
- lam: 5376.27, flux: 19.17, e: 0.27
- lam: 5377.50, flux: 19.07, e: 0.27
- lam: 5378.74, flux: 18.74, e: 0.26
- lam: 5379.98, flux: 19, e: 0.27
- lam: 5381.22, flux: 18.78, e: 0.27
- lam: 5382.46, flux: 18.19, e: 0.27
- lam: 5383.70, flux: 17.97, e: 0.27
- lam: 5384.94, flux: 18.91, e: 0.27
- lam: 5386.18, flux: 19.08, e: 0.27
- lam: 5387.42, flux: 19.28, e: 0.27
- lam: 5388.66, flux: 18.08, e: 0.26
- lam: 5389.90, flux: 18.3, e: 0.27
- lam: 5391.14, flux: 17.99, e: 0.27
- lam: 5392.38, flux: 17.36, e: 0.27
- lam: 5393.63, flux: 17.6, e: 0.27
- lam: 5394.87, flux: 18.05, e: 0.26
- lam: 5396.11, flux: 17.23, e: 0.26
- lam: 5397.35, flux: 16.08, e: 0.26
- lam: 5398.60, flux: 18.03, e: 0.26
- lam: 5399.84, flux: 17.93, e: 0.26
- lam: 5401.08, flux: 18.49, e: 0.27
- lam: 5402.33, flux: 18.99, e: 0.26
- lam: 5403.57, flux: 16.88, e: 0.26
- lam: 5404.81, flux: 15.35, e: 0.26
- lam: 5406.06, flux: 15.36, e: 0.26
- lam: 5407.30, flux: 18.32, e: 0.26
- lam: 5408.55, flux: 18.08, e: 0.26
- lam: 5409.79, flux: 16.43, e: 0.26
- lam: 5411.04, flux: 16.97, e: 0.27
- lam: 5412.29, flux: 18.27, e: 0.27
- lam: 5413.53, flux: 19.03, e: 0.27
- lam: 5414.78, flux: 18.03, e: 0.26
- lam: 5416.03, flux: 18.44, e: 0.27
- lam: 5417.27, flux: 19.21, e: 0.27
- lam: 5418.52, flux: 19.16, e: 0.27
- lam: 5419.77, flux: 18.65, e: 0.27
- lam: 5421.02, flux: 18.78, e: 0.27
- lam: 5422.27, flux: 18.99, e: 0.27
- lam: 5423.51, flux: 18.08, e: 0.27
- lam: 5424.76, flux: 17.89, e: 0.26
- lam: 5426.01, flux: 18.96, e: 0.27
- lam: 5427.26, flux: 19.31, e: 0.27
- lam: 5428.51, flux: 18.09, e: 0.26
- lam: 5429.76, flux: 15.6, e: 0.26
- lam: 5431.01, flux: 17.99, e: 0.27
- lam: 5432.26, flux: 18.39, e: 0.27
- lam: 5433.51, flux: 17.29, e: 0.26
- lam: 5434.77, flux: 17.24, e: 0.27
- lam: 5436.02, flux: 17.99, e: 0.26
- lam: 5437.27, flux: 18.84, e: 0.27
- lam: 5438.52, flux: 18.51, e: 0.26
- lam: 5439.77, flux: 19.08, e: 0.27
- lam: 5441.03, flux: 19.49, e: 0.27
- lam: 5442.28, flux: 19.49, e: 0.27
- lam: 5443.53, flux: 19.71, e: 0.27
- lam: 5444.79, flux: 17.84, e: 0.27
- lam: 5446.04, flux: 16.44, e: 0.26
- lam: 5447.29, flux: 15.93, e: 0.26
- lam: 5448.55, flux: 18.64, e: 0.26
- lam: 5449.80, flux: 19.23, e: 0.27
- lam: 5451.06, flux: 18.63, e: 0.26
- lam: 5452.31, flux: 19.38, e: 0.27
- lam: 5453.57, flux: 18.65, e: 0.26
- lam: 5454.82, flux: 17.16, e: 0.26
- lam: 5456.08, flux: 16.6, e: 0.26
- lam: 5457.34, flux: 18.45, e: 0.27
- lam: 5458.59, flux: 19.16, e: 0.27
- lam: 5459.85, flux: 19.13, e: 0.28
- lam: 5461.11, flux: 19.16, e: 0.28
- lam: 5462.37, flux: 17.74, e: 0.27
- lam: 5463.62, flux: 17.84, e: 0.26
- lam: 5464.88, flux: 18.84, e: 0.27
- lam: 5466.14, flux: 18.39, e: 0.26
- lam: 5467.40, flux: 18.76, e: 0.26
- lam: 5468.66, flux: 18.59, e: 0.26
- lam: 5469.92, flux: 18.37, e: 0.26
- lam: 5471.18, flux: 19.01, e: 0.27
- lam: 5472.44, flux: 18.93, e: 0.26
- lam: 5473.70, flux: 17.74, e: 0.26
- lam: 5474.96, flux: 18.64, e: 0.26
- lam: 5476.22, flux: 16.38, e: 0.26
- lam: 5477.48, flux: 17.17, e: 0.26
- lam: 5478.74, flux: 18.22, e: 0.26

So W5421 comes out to -0.5 angstroms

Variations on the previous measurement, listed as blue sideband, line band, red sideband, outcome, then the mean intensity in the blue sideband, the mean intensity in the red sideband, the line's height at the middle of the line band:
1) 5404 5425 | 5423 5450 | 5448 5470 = 0.1 angstroms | 17.9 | 18.5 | 18.2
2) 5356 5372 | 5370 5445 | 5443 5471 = 0.7 angstroms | 18.3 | 18.3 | 18.3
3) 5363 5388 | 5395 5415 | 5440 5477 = 0.9 angstroms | 18.2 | 18.4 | 18.3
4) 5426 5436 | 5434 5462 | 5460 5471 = -0.4 angstroms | 17.8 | 18.5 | 18.1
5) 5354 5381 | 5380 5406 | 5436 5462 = 0.8 angstroms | 18.5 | 18.5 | 18.5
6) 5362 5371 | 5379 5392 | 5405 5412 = -0.9 angstroms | 17.8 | 17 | 17.4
